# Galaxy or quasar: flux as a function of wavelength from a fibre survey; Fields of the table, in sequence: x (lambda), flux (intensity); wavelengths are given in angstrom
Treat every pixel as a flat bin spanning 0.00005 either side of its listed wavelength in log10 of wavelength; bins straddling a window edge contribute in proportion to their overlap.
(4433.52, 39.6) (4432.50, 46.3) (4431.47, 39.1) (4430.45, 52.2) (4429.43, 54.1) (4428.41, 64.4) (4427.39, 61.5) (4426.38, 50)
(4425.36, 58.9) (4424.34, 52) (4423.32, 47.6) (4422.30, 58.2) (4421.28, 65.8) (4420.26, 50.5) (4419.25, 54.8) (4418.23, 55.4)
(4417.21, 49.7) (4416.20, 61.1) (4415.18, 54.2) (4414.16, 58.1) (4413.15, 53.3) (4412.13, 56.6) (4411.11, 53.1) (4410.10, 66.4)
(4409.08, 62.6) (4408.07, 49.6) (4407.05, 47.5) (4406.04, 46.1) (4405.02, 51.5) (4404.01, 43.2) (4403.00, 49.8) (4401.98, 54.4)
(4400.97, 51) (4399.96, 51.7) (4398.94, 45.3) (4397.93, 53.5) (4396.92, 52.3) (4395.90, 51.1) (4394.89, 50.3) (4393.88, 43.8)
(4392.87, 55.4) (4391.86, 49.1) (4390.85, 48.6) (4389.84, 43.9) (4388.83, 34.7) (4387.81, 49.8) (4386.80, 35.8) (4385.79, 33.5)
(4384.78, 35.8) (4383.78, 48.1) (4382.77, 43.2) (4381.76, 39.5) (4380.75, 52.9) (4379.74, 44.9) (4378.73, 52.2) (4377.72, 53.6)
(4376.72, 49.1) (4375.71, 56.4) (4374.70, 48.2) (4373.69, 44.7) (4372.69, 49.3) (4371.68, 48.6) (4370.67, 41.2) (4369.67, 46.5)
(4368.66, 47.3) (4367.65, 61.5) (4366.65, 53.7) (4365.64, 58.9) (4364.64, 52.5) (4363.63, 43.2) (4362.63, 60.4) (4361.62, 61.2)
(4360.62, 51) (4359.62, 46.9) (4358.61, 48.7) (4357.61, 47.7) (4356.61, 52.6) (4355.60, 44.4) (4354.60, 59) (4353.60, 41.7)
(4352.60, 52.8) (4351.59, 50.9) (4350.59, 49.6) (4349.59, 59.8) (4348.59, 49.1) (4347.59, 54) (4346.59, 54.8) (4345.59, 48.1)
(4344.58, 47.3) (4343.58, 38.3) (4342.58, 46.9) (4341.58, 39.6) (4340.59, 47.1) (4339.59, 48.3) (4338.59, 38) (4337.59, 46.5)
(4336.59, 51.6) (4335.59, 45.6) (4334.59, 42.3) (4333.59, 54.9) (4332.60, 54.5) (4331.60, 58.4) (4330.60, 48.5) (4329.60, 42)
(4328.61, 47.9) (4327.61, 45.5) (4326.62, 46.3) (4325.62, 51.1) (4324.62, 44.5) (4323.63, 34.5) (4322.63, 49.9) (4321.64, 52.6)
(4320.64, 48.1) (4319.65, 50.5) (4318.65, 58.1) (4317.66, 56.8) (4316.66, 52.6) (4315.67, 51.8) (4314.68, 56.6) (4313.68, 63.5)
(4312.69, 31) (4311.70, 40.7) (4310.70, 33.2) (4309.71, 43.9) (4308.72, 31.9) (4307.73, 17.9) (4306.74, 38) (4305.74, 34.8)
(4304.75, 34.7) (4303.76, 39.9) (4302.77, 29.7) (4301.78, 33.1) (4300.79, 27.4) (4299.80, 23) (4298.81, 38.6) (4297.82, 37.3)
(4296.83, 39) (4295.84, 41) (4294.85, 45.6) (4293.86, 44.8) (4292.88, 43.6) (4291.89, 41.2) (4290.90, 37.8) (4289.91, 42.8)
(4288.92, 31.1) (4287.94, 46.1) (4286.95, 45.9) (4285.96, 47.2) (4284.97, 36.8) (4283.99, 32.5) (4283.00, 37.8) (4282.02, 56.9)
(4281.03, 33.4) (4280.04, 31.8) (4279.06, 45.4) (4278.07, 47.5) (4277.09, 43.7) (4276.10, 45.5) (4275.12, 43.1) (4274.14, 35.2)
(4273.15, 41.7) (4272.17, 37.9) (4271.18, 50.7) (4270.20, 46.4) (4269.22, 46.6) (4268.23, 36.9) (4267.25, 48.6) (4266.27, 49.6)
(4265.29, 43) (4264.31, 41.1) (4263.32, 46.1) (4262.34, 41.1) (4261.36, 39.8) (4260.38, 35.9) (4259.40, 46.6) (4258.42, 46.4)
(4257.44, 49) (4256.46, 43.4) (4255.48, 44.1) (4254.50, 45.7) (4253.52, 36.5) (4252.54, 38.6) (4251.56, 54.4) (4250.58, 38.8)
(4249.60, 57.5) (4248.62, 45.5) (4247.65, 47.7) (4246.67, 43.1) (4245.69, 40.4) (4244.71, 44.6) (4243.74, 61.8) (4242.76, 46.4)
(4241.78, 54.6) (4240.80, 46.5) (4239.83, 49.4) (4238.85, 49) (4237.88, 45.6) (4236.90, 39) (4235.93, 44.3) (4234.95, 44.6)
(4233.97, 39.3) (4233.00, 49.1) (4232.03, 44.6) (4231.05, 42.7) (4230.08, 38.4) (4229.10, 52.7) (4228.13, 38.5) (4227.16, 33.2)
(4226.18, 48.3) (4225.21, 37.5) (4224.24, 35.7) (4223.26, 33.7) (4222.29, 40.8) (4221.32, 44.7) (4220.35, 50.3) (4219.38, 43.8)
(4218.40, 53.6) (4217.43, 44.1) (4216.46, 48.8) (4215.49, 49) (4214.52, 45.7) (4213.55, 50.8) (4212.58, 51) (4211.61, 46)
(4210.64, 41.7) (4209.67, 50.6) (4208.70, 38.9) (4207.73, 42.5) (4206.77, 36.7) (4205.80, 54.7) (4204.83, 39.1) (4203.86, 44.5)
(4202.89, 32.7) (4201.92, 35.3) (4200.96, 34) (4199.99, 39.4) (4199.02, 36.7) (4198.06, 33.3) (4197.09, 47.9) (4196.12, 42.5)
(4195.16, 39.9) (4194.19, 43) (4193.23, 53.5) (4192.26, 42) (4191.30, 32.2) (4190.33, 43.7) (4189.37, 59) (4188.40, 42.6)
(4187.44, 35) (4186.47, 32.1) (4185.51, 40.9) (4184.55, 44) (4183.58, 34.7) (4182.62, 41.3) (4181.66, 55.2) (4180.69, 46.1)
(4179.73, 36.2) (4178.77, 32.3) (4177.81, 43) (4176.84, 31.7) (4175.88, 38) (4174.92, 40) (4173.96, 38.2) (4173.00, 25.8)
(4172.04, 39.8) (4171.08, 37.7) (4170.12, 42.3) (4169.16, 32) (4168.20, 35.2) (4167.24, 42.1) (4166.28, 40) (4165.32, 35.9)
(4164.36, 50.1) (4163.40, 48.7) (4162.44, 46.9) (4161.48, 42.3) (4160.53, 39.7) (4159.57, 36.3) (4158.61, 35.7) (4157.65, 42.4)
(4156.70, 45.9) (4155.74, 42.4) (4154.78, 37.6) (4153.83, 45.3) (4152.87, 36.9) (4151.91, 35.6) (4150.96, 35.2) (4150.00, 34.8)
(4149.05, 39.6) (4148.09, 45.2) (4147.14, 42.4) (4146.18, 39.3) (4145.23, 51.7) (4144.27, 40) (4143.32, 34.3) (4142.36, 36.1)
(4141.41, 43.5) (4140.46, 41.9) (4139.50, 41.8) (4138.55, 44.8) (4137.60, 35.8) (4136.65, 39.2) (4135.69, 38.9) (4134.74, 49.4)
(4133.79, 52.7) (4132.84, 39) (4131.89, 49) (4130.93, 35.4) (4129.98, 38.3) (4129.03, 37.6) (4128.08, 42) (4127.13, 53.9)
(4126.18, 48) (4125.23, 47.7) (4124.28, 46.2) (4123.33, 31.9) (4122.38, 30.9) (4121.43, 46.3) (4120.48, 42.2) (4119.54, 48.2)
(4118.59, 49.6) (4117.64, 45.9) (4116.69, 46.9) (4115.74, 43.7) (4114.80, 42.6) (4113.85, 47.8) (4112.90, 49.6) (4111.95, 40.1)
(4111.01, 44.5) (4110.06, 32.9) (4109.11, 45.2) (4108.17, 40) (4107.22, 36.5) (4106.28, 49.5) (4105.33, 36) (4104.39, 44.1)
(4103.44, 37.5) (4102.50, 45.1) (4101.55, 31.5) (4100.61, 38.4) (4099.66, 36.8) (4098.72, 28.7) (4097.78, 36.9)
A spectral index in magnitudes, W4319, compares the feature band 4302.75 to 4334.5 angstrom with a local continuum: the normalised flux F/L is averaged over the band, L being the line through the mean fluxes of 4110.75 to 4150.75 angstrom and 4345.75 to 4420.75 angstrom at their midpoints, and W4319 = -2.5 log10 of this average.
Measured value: 0.071 mag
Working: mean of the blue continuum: 42.8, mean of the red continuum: 50.3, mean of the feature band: 45.3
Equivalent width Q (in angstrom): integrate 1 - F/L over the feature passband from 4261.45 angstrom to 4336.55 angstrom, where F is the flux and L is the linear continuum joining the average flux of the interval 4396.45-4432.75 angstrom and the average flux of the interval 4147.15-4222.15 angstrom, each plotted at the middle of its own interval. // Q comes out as 7.2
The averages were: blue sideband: 41.5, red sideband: 53.4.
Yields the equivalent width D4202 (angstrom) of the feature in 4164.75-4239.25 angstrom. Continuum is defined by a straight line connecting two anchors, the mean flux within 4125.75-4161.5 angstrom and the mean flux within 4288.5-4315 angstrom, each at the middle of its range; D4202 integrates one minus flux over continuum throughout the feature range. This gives -3.3 angstrom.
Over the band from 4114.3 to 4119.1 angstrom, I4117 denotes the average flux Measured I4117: 45.7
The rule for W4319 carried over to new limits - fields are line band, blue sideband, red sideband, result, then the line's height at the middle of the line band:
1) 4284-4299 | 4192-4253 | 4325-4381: 0.15 mag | 47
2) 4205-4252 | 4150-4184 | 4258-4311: -0.14 mag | 39.8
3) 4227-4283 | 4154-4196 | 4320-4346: -0.02 mag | 43.8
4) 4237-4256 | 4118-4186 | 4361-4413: -0.05 mag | 44.4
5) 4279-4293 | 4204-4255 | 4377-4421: 0.15 mag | 46.6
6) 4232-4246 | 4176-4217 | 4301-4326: -0.11 mag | 42.4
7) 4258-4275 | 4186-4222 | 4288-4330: -0.02 mag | 42.4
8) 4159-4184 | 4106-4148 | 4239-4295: 0.09 mag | 43.1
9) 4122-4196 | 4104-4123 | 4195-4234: 0.05 mag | 42.9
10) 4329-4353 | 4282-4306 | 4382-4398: -0.17 mag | 41.8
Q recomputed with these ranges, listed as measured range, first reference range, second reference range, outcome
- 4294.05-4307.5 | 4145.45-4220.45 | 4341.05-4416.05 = 3.2 angstrom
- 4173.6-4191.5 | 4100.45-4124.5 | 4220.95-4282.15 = 1.0 angstrom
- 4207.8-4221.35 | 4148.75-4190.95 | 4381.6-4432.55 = -1.6 angstrom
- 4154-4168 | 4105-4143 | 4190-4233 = 0.3 angstrom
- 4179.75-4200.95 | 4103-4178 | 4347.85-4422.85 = 0.7 angstrom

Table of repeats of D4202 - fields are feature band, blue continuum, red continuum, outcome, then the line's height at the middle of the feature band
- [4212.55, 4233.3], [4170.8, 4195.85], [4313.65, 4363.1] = -0.72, 42.7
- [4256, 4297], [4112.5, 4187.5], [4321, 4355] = 3.02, 46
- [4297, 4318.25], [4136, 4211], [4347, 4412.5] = 3.45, 46.5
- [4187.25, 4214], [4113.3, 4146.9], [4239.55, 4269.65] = 1.09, 44.4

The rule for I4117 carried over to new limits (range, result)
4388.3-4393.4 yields 46.3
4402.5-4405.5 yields 48.3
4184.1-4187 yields 38.9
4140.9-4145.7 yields 41.1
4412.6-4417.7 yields 55.3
